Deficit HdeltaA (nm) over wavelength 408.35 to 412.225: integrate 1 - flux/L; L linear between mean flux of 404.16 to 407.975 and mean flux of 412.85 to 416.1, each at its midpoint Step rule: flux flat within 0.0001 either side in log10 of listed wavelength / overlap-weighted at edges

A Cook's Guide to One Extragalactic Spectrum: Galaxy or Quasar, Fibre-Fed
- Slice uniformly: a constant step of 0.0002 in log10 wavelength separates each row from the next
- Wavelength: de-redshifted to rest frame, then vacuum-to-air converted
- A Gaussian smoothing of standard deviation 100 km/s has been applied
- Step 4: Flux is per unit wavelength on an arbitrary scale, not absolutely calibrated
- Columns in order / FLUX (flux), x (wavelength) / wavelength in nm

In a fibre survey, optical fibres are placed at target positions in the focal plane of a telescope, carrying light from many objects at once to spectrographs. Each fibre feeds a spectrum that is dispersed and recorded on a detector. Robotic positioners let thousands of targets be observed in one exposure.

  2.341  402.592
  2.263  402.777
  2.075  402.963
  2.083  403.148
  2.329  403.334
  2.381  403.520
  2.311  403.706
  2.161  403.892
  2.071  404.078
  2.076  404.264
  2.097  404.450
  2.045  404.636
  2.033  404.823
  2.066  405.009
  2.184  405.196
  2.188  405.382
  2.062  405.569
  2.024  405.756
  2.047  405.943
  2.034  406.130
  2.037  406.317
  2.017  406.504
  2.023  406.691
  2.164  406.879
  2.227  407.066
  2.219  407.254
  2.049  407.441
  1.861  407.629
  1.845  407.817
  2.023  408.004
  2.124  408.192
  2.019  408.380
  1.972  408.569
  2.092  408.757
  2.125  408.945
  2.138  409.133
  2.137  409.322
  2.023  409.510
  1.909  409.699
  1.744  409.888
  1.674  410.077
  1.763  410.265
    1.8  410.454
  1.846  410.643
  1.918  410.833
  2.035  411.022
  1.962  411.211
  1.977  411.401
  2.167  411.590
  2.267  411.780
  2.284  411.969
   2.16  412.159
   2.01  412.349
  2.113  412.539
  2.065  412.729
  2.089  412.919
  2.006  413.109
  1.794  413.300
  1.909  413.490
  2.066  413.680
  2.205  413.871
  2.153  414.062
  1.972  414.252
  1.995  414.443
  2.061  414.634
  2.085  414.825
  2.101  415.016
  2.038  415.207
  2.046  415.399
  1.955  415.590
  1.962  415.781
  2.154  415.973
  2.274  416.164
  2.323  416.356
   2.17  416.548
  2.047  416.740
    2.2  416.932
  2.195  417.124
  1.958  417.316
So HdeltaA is 0.10 nm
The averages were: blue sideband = 2.06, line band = 2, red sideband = 2.04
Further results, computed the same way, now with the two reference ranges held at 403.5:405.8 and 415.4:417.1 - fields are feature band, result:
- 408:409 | 0.032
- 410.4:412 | 0.079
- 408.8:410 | 0.066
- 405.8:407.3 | 0.026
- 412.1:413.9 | 0.083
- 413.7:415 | 0.032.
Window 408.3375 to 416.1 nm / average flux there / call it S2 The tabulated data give 2.02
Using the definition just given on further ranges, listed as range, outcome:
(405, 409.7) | 2.06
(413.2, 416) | 2.03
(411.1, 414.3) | 2.07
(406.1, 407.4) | 2.1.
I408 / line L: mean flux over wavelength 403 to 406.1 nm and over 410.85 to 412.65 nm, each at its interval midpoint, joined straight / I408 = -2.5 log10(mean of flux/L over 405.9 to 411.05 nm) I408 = 0.06 mag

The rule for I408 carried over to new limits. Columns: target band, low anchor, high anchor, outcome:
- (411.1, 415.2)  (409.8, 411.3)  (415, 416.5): -0.05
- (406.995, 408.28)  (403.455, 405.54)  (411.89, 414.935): 0.03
